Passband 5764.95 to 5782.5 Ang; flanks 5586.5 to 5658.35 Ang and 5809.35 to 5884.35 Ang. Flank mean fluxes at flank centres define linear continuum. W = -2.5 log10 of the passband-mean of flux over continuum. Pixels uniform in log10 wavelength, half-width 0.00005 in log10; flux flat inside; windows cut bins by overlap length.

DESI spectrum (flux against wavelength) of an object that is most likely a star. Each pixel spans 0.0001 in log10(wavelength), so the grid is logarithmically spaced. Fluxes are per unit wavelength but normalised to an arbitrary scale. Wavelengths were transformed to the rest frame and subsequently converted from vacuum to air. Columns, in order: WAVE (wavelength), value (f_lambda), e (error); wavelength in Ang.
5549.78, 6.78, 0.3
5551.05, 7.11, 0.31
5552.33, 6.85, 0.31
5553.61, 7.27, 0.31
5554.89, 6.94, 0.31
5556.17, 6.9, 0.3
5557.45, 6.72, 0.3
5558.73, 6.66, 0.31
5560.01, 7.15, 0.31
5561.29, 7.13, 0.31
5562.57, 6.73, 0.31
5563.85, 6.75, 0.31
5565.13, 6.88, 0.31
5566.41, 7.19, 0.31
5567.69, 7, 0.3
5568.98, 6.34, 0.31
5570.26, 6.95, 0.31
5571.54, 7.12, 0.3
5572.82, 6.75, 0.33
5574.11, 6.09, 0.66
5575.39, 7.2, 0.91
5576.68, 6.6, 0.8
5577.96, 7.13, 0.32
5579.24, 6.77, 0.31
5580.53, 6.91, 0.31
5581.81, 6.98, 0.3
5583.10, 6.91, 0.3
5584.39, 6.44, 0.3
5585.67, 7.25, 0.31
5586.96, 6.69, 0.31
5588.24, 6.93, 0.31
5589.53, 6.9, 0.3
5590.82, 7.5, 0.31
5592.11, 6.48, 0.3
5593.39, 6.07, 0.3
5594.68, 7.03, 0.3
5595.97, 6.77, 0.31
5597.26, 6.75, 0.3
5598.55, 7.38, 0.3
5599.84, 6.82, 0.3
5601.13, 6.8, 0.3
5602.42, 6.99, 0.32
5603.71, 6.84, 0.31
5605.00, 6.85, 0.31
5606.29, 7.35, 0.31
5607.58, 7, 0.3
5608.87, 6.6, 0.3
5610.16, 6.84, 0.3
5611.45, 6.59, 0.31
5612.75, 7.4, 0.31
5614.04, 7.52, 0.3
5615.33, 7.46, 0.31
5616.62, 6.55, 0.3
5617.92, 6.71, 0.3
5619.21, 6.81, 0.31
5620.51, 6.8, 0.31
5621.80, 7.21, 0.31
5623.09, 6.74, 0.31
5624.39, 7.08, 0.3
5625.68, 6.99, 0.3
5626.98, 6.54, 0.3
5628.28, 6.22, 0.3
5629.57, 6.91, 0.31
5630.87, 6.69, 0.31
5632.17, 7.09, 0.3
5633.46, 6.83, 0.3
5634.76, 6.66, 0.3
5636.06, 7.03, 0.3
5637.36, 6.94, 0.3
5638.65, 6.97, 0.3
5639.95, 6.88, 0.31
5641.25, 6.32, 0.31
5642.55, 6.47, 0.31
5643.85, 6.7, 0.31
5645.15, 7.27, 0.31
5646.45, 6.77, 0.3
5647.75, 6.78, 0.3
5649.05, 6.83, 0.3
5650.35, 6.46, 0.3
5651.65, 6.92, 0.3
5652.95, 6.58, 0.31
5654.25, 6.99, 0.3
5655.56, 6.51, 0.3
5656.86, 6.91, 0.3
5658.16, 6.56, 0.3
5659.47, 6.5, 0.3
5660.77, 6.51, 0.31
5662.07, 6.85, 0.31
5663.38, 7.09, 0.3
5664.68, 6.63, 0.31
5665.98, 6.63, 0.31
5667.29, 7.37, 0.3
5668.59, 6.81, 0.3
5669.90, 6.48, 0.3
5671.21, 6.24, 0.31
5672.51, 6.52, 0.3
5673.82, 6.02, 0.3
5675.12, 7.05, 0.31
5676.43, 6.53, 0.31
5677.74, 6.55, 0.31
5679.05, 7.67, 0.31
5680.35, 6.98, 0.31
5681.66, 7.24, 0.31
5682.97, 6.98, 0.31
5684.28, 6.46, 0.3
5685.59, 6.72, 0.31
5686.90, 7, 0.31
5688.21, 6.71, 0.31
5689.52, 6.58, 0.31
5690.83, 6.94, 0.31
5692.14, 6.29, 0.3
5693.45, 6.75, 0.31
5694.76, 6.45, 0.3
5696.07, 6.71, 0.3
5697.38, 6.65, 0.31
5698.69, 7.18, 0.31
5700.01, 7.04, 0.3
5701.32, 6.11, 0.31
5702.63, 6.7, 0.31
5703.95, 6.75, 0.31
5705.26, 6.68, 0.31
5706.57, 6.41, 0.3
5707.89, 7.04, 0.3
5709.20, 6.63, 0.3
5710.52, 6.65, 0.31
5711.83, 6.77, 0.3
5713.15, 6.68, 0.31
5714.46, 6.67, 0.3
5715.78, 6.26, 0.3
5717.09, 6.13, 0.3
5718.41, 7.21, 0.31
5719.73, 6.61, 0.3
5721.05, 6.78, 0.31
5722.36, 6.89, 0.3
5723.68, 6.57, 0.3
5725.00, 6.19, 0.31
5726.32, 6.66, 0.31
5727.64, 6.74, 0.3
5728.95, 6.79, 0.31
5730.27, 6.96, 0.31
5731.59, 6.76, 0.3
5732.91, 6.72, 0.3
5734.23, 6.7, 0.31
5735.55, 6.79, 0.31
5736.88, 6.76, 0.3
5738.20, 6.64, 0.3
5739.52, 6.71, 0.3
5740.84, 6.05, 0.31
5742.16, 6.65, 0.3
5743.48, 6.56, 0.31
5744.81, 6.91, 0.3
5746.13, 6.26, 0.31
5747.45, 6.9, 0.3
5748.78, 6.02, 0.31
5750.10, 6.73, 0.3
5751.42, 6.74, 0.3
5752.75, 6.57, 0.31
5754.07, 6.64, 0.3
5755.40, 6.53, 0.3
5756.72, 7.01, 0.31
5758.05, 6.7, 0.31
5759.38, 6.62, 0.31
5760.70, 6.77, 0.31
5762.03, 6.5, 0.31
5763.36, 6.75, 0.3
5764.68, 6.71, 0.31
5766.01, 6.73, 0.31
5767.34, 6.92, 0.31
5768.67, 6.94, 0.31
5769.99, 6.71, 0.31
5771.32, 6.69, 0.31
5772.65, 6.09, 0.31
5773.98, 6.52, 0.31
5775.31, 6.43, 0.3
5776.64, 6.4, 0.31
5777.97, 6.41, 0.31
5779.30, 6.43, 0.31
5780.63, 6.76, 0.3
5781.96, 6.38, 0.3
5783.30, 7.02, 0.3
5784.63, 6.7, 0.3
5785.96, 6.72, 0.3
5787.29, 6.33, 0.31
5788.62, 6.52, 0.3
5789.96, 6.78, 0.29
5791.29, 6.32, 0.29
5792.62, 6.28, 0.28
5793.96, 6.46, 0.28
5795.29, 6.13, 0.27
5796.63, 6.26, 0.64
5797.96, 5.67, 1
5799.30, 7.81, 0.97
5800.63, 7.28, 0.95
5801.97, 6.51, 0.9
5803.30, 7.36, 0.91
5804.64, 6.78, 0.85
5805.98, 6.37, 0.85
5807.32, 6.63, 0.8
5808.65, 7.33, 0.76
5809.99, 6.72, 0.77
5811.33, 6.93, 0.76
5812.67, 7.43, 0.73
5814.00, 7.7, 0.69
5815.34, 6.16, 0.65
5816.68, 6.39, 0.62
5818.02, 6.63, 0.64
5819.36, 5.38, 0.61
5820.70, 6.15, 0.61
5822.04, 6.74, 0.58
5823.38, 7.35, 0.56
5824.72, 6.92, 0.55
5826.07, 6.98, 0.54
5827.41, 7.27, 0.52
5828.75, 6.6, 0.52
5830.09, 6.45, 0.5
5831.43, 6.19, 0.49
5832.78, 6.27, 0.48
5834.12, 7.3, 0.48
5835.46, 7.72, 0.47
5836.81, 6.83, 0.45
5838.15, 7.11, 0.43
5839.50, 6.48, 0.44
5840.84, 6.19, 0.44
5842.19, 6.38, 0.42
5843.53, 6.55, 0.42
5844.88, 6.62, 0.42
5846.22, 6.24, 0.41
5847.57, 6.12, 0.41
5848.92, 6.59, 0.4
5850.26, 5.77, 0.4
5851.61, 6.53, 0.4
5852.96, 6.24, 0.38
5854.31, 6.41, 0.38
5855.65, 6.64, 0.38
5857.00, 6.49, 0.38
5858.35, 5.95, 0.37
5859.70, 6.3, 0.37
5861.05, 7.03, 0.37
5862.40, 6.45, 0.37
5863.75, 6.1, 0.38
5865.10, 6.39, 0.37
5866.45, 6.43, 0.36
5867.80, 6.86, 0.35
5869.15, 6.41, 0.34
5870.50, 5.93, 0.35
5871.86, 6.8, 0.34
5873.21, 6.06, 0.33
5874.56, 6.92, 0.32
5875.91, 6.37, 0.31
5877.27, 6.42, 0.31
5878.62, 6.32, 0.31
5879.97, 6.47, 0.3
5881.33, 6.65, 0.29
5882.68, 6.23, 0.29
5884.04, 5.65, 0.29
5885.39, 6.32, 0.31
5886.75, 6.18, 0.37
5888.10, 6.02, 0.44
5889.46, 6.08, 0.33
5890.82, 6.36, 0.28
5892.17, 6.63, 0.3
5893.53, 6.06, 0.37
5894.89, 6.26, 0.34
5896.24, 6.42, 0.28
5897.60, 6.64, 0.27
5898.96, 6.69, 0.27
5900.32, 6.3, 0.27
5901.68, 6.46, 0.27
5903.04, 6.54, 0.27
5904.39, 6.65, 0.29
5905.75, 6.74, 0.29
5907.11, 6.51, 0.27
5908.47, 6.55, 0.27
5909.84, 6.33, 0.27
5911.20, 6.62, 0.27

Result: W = 0.011 mag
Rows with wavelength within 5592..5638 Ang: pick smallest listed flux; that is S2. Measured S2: 6.07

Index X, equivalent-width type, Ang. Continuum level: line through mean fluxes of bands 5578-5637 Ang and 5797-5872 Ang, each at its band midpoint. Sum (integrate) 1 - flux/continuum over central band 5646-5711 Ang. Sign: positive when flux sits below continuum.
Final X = 0.7 Ang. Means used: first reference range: 6.88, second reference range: 6.62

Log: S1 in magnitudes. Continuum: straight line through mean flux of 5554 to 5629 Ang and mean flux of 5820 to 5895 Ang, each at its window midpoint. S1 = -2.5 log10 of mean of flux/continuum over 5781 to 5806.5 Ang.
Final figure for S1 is -0.007 mag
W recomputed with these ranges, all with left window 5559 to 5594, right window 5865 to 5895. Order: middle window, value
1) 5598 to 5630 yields -0.02 mag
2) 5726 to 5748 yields -0.02 mag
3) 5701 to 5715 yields -0.01 mag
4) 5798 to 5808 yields -0.07 mag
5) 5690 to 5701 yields -0.01 mag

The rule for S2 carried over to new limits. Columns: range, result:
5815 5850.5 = 5.38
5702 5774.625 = 6.02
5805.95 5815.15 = 6.37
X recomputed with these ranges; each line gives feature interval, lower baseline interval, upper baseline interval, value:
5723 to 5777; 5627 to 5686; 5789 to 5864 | 0.3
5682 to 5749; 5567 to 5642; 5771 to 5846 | 0.8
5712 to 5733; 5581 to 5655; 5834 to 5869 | 0.1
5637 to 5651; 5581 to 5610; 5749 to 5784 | 0.1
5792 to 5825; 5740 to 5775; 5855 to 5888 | -0.9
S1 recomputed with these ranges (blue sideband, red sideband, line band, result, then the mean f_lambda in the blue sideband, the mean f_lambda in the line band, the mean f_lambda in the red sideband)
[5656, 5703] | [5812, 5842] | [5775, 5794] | 0.033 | 6.73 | 6.53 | 6.73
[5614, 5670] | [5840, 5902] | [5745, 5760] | -0.004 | 6.8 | 6.62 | 6.37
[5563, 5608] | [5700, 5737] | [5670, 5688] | -0.004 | 6.87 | 6.76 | 6.67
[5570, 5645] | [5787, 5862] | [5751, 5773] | -0.001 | 6.86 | 6.69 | 6.62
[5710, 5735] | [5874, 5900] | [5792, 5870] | -0.024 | 6.67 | 6.61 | 6.35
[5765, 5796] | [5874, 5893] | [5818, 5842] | -0.041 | 6.55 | 6.69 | 6.32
